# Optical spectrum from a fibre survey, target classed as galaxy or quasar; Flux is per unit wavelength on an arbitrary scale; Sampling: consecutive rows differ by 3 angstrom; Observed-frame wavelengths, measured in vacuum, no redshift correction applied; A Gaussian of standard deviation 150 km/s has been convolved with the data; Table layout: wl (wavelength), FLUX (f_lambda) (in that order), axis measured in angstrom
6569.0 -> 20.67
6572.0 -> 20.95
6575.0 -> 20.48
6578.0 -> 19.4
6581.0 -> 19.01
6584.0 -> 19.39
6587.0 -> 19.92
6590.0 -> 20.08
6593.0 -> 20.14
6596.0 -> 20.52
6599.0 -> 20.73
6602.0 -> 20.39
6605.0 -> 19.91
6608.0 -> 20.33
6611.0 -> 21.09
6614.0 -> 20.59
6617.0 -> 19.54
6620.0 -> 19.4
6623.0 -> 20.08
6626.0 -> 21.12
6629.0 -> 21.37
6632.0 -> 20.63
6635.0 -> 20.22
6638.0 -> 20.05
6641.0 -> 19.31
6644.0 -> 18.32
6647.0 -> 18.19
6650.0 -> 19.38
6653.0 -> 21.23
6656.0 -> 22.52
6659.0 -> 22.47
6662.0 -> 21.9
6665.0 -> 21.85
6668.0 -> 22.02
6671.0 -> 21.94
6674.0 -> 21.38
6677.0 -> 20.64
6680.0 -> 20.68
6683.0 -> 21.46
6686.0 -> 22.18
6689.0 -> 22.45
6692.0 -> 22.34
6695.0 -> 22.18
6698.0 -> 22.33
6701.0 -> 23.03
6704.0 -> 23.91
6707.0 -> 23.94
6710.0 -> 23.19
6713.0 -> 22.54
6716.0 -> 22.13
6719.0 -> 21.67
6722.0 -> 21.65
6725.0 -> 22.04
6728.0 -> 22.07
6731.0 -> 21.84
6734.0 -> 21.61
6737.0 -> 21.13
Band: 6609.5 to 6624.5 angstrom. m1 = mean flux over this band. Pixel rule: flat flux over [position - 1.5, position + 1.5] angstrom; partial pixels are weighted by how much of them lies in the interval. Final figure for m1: 20.1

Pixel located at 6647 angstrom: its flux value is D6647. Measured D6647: 18.19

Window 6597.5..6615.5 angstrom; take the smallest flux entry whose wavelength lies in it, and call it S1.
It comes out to 19.91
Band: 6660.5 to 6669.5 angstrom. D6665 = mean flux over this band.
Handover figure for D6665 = 21.9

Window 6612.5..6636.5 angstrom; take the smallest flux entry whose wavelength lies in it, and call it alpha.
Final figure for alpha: 19.4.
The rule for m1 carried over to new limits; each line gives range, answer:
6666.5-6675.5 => 21.8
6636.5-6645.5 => 19.2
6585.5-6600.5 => 20.3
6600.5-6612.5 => 20.4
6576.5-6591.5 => 19.6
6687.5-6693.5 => 22.4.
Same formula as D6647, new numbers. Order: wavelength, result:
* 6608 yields 20.33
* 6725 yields 22.04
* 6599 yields 20.73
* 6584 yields 19.39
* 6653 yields 21.23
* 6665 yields 21.85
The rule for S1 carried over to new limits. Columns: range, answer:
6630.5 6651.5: 18.19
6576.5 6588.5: 19.01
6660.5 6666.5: 21.85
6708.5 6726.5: 21.65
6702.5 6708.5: 23.91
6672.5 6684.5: 20.64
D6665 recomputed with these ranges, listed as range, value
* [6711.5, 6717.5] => 22.3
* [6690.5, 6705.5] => 22.8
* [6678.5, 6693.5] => 21.8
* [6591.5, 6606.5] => 20.3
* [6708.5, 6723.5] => 22.2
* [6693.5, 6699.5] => 22.3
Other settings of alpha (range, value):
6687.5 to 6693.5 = 22.34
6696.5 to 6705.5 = 22.33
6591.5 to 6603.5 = 20.14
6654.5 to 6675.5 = 21.38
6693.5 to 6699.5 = 22.18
